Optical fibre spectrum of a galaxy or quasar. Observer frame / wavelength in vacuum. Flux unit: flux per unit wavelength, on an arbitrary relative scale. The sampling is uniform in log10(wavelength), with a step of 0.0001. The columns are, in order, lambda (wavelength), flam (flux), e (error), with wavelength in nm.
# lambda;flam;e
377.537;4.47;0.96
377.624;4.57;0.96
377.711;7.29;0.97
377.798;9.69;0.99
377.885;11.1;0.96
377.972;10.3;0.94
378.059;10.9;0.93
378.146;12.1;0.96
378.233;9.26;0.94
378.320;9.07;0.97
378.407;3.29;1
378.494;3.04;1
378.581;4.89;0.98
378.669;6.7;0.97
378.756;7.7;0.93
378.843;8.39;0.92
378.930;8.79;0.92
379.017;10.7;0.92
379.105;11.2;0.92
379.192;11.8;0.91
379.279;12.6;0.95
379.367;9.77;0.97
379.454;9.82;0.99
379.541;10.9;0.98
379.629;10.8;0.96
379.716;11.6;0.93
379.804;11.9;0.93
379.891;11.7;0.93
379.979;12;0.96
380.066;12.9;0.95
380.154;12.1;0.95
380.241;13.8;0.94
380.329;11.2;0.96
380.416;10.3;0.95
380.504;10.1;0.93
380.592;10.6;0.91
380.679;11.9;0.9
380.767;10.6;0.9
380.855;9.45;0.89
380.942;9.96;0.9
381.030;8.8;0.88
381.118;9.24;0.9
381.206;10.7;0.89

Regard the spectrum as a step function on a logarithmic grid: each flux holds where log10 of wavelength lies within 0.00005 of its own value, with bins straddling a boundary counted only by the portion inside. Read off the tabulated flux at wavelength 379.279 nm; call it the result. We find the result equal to 12.6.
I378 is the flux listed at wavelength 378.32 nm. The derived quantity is 9.07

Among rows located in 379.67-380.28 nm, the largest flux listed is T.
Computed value 13.8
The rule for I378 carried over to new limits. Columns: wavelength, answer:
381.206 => 10.7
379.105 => 11.2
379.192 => 11.8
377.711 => 7.29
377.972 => 10.3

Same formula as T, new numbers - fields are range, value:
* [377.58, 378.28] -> 12.1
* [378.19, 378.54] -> 9.26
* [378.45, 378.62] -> 4.89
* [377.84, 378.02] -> 11.1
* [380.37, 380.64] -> 10.6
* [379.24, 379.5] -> 12.6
